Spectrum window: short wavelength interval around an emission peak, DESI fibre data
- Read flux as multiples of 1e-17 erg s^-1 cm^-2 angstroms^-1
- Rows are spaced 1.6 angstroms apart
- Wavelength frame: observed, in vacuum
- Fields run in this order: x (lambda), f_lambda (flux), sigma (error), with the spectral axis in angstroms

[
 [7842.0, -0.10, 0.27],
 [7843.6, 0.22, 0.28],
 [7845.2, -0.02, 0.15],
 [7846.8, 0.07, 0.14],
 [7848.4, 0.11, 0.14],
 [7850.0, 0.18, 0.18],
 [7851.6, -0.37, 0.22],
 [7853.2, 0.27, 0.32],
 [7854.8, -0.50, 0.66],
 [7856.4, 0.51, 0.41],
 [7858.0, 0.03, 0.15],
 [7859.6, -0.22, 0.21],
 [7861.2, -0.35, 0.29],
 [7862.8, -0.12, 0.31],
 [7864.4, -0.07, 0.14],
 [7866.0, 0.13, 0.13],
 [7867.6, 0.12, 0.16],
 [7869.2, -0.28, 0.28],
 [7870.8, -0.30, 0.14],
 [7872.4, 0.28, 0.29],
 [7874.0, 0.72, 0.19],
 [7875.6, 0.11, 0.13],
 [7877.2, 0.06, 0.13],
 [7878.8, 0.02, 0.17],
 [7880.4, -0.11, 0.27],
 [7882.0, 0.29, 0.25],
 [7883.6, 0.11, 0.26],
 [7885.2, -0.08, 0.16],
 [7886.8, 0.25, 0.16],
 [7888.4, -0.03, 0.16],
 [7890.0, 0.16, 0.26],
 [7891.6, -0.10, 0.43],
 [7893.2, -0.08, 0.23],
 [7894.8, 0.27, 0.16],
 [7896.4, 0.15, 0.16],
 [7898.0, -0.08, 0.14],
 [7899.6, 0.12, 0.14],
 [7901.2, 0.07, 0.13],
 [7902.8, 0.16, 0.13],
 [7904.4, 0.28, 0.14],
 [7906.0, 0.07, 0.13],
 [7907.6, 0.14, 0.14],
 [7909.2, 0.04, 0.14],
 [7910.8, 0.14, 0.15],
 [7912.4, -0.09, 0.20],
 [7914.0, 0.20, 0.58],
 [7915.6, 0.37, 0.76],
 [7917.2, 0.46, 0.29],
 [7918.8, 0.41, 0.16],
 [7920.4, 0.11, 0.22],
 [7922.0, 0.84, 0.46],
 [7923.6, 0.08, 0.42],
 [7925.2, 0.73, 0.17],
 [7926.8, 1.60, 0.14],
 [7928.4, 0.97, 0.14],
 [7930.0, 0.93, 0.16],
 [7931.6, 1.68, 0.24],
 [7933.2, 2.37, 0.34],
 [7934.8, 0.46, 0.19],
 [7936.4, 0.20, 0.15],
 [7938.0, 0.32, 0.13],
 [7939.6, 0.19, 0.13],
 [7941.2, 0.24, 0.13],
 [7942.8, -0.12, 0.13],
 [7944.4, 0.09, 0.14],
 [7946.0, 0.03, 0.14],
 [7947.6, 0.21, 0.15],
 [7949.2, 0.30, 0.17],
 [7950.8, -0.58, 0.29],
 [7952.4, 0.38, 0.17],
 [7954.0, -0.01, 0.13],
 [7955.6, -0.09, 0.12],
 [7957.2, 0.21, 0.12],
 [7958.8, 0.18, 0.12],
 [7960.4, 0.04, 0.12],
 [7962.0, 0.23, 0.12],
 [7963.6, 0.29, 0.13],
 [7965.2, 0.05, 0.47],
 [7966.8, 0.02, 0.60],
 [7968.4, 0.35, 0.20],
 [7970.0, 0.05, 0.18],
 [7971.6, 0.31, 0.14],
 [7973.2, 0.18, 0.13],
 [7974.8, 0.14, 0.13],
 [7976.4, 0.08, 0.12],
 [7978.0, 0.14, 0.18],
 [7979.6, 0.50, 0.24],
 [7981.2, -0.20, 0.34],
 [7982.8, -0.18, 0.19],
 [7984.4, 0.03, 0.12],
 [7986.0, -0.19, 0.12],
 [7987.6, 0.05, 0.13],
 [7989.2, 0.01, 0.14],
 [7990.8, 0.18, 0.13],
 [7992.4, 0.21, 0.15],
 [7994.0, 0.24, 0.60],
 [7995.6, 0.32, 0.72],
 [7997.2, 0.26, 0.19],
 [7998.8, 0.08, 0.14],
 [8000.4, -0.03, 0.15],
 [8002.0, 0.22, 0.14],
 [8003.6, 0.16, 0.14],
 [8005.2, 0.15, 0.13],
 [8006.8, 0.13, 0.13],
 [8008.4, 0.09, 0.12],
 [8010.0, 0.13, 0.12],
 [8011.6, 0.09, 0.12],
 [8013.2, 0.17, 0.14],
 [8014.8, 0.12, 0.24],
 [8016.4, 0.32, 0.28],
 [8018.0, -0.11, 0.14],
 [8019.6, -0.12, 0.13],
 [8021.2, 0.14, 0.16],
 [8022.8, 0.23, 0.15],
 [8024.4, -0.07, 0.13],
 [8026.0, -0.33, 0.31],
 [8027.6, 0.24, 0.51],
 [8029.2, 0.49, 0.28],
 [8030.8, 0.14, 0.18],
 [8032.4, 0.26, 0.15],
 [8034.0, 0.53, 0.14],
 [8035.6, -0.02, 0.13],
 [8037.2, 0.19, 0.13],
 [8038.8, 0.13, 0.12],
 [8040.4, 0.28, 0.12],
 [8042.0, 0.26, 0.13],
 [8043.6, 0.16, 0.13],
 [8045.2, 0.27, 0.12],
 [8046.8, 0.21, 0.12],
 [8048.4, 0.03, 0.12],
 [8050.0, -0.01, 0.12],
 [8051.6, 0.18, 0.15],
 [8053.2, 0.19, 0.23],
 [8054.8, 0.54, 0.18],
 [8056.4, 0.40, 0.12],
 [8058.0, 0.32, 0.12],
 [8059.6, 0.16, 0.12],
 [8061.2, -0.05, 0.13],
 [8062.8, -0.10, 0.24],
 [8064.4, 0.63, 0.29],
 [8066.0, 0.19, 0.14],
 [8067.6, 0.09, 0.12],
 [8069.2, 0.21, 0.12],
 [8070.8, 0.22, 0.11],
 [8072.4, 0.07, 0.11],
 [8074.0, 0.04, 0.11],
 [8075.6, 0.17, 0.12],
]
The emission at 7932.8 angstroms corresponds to [O II] 3727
